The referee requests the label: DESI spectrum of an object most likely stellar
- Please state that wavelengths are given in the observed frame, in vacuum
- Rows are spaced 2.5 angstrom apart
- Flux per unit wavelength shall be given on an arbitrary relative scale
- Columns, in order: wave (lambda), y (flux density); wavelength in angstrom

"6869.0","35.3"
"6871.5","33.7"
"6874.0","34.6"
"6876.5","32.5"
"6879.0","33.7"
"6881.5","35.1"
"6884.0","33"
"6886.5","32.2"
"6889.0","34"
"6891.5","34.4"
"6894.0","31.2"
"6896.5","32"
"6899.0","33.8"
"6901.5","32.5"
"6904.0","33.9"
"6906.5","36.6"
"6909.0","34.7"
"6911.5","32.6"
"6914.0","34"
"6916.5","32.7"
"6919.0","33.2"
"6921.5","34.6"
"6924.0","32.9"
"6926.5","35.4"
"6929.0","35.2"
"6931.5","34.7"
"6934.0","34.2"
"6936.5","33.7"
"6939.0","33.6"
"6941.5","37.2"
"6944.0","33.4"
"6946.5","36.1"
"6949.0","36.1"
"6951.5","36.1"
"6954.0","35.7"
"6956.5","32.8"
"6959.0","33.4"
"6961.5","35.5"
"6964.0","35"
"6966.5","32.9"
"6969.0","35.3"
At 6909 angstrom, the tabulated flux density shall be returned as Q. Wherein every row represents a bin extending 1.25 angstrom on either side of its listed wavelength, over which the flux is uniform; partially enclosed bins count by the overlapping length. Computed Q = 34.7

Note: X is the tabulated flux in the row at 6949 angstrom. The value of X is 36.1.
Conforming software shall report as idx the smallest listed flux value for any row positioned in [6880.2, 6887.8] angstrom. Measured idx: 32.2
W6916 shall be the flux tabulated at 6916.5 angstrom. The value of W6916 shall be 32.7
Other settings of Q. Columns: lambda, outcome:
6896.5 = 32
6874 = 34.6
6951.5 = 36.1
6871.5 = 33.7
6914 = 34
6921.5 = 34.6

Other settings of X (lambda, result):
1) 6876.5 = 32.5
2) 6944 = 33.4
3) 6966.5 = 32.9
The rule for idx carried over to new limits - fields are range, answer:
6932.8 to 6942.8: 33.6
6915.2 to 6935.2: 32.7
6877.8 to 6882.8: 33.7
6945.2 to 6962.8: 32.8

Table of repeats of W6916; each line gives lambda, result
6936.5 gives 33.7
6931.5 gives 34.7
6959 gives 33.4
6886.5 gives 32.2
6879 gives 33.7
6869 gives 35.3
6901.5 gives 32.5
